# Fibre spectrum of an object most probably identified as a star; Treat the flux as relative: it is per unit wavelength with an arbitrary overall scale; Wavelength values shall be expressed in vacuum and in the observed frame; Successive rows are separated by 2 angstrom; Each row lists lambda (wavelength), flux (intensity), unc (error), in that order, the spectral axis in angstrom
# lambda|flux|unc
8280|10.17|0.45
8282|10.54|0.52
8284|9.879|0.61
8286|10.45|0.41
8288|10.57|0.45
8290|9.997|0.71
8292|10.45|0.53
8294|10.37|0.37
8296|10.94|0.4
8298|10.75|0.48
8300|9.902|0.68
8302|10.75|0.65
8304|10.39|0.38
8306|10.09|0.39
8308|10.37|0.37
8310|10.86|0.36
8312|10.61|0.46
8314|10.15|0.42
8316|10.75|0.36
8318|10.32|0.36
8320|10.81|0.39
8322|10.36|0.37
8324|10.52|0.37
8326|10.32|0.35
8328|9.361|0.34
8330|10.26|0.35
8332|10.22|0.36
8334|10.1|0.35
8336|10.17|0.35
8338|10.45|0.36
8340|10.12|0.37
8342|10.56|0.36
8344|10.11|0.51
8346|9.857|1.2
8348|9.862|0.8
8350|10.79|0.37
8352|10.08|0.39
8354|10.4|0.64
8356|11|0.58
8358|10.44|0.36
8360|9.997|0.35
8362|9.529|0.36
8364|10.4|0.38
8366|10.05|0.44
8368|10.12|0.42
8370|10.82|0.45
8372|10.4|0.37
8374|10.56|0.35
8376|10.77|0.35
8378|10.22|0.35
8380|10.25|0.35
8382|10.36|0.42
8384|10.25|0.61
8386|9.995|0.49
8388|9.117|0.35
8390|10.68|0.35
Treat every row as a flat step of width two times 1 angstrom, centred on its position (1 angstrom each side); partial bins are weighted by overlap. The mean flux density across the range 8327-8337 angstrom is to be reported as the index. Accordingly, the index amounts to 10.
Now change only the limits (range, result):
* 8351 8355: 10.2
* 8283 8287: 10.2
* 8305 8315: 10.4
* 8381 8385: 10.3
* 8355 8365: 10.3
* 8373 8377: 10.7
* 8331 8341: 10.2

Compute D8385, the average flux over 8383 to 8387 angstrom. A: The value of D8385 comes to 10.1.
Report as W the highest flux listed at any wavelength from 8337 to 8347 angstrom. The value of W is 10.56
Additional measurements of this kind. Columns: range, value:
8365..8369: 10.12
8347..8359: 11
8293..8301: 10.94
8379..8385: 10.36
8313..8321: 10.81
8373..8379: 10.77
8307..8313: 10.86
